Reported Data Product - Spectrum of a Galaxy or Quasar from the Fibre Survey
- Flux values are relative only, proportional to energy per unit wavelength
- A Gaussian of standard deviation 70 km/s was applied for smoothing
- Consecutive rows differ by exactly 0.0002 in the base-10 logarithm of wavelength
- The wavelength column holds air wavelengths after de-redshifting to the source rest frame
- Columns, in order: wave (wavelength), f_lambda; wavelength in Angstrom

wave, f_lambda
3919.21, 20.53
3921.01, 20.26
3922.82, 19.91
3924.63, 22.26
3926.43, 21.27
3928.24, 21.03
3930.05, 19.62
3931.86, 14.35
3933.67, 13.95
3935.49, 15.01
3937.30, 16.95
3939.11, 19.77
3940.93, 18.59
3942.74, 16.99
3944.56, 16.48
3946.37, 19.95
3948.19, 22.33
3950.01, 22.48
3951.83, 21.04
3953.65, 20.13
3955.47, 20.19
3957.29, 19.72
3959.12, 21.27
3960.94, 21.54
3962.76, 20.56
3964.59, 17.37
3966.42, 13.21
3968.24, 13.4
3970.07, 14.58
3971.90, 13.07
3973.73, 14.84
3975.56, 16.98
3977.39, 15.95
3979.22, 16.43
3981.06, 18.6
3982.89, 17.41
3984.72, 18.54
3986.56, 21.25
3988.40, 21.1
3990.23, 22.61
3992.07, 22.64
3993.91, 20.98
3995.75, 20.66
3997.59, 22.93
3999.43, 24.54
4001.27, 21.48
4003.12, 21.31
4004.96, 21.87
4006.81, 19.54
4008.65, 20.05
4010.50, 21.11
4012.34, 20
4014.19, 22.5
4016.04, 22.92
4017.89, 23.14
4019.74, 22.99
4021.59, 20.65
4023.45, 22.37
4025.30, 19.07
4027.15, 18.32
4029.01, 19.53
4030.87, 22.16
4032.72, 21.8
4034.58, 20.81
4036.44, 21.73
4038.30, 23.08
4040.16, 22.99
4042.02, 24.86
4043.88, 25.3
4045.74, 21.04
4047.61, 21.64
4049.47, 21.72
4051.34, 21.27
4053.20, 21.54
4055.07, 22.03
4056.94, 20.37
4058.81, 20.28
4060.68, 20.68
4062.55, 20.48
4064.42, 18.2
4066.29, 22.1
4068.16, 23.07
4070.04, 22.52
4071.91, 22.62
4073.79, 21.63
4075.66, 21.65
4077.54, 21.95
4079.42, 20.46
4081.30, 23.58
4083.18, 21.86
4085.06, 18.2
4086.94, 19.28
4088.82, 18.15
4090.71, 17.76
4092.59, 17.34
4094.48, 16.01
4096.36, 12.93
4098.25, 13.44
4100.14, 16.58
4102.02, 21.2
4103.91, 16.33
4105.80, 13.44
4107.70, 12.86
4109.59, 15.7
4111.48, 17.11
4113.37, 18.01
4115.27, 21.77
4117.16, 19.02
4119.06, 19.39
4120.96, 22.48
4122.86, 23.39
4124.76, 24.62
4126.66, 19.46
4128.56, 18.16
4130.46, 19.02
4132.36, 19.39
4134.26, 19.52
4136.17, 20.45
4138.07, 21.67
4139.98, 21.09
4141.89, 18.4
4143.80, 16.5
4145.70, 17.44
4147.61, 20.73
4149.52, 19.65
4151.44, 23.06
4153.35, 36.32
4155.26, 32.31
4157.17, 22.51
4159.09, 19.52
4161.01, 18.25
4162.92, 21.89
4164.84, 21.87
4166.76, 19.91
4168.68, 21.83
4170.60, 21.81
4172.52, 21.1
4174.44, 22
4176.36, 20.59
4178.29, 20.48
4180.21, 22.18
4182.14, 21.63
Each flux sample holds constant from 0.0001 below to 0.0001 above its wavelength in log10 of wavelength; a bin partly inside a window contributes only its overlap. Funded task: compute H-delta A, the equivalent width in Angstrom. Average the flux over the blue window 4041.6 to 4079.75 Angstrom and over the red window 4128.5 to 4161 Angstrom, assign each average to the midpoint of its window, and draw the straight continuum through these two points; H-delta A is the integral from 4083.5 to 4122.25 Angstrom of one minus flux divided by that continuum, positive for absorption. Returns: 7.4 Angstrom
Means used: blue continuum 21.7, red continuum 21.5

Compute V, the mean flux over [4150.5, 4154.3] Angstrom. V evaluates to 29.7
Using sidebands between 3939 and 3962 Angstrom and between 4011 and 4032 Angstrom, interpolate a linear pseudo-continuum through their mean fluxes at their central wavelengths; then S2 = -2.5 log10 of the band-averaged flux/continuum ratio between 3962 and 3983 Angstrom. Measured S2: 0.269 mag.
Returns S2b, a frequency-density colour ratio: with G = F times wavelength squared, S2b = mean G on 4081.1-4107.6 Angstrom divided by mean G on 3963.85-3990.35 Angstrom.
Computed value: 1.1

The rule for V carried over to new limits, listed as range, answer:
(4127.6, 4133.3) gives 18.9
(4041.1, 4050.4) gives 22.9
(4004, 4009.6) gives 20.5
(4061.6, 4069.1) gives 21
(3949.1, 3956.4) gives 21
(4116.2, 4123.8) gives 21.1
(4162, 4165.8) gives 21.9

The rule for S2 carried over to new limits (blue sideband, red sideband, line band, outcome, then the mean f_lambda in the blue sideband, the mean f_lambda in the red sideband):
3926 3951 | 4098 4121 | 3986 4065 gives -0.200 mag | 18.4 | 17.4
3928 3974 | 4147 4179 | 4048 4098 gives 0.022 mag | 18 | 22.6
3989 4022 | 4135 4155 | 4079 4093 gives 0.116 mag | 21.8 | 21.9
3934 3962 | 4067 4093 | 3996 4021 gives -0.093 mag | 19.4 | 20.8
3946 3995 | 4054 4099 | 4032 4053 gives -0.147 mag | 18.8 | 19.9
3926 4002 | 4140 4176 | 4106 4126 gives 0.110 mag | 18.8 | 21.9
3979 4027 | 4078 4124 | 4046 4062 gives -0.083 mag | 21.1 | 18.2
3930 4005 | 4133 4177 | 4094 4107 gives 0.312 mag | 18.8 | 21.7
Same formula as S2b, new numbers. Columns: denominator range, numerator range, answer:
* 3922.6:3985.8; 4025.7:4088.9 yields 1.24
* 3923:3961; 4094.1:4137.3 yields 1.04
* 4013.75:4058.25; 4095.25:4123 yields 0.83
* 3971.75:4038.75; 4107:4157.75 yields 1.08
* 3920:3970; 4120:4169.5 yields 1.26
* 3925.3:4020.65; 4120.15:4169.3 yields 1.21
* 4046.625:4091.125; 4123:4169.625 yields 1.06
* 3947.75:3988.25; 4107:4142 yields 1.16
